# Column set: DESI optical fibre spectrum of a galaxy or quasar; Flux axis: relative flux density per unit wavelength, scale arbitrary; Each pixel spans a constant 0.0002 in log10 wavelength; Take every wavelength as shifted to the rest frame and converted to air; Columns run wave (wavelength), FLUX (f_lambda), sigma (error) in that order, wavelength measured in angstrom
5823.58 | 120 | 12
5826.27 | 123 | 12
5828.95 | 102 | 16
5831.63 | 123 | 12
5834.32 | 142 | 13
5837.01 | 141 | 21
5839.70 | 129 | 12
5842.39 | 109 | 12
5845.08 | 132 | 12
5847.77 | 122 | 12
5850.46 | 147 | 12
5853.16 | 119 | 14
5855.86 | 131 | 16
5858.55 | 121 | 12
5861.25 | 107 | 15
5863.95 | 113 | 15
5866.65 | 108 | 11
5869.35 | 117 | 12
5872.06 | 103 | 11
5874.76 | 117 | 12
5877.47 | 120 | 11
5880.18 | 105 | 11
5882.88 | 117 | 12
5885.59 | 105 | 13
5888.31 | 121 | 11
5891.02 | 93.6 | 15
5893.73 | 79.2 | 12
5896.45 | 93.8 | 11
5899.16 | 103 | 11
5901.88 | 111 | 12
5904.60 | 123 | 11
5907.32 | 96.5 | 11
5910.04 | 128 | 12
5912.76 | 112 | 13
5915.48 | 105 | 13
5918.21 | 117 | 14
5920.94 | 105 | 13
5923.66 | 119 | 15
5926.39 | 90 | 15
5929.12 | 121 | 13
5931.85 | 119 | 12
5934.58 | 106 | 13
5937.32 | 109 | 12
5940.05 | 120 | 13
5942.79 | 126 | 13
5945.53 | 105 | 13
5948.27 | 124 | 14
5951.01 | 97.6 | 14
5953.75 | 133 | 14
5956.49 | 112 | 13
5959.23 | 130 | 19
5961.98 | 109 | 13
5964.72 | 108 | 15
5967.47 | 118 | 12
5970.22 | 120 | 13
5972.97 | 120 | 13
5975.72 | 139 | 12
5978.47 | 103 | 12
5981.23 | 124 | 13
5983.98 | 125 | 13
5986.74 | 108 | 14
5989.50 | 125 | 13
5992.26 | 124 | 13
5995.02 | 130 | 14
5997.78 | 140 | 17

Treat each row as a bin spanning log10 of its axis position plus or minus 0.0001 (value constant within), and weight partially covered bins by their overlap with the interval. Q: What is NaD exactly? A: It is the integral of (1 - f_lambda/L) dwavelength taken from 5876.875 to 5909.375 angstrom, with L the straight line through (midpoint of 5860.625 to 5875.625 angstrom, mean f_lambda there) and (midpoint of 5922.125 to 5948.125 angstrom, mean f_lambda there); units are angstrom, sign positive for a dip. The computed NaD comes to 1.7 angstrom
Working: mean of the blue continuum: 111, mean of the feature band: 106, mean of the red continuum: 113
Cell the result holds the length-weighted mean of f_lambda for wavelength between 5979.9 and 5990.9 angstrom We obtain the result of 120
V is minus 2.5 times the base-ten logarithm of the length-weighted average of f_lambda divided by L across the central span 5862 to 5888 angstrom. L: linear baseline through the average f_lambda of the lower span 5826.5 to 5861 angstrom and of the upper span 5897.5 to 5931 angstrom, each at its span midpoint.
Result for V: 0.07 mag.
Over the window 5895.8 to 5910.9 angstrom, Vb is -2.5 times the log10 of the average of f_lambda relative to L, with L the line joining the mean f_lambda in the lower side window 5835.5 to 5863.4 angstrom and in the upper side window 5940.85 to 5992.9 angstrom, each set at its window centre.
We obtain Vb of 0.12 mag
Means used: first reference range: 126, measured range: 109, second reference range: 118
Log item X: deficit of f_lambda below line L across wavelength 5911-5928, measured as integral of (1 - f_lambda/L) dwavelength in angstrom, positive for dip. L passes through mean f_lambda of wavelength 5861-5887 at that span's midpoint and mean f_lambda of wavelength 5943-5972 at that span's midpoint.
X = 0.8 angstrom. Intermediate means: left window 111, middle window 109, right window 116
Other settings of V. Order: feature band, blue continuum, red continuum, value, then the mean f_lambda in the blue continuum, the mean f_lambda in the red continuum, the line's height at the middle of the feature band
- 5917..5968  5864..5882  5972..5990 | 0.031 mag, 112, 120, 117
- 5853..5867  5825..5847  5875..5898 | -0.013 mag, 125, 105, 115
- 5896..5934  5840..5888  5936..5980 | 0.064 mag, 118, 117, 117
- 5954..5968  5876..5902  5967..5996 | 0.009 mag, 105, 121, 118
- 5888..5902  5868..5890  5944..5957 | 0.159 mag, 113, 115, 113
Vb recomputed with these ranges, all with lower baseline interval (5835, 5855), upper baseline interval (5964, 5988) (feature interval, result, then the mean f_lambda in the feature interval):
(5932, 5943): 0.07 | 115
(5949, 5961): 0.02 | 118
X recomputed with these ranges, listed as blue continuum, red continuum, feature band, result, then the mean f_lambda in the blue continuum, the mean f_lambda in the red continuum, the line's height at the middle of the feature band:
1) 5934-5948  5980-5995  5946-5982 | 0.1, 114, 122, 118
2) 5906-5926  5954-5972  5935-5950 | -0.2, 111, 117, 114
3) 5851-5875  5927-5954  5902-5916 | 0.2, 116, 115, 115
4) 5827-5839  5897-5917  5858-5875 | 1.1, 127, 111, 120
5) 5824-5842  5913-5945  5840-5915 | 3.9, 125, 112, 119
